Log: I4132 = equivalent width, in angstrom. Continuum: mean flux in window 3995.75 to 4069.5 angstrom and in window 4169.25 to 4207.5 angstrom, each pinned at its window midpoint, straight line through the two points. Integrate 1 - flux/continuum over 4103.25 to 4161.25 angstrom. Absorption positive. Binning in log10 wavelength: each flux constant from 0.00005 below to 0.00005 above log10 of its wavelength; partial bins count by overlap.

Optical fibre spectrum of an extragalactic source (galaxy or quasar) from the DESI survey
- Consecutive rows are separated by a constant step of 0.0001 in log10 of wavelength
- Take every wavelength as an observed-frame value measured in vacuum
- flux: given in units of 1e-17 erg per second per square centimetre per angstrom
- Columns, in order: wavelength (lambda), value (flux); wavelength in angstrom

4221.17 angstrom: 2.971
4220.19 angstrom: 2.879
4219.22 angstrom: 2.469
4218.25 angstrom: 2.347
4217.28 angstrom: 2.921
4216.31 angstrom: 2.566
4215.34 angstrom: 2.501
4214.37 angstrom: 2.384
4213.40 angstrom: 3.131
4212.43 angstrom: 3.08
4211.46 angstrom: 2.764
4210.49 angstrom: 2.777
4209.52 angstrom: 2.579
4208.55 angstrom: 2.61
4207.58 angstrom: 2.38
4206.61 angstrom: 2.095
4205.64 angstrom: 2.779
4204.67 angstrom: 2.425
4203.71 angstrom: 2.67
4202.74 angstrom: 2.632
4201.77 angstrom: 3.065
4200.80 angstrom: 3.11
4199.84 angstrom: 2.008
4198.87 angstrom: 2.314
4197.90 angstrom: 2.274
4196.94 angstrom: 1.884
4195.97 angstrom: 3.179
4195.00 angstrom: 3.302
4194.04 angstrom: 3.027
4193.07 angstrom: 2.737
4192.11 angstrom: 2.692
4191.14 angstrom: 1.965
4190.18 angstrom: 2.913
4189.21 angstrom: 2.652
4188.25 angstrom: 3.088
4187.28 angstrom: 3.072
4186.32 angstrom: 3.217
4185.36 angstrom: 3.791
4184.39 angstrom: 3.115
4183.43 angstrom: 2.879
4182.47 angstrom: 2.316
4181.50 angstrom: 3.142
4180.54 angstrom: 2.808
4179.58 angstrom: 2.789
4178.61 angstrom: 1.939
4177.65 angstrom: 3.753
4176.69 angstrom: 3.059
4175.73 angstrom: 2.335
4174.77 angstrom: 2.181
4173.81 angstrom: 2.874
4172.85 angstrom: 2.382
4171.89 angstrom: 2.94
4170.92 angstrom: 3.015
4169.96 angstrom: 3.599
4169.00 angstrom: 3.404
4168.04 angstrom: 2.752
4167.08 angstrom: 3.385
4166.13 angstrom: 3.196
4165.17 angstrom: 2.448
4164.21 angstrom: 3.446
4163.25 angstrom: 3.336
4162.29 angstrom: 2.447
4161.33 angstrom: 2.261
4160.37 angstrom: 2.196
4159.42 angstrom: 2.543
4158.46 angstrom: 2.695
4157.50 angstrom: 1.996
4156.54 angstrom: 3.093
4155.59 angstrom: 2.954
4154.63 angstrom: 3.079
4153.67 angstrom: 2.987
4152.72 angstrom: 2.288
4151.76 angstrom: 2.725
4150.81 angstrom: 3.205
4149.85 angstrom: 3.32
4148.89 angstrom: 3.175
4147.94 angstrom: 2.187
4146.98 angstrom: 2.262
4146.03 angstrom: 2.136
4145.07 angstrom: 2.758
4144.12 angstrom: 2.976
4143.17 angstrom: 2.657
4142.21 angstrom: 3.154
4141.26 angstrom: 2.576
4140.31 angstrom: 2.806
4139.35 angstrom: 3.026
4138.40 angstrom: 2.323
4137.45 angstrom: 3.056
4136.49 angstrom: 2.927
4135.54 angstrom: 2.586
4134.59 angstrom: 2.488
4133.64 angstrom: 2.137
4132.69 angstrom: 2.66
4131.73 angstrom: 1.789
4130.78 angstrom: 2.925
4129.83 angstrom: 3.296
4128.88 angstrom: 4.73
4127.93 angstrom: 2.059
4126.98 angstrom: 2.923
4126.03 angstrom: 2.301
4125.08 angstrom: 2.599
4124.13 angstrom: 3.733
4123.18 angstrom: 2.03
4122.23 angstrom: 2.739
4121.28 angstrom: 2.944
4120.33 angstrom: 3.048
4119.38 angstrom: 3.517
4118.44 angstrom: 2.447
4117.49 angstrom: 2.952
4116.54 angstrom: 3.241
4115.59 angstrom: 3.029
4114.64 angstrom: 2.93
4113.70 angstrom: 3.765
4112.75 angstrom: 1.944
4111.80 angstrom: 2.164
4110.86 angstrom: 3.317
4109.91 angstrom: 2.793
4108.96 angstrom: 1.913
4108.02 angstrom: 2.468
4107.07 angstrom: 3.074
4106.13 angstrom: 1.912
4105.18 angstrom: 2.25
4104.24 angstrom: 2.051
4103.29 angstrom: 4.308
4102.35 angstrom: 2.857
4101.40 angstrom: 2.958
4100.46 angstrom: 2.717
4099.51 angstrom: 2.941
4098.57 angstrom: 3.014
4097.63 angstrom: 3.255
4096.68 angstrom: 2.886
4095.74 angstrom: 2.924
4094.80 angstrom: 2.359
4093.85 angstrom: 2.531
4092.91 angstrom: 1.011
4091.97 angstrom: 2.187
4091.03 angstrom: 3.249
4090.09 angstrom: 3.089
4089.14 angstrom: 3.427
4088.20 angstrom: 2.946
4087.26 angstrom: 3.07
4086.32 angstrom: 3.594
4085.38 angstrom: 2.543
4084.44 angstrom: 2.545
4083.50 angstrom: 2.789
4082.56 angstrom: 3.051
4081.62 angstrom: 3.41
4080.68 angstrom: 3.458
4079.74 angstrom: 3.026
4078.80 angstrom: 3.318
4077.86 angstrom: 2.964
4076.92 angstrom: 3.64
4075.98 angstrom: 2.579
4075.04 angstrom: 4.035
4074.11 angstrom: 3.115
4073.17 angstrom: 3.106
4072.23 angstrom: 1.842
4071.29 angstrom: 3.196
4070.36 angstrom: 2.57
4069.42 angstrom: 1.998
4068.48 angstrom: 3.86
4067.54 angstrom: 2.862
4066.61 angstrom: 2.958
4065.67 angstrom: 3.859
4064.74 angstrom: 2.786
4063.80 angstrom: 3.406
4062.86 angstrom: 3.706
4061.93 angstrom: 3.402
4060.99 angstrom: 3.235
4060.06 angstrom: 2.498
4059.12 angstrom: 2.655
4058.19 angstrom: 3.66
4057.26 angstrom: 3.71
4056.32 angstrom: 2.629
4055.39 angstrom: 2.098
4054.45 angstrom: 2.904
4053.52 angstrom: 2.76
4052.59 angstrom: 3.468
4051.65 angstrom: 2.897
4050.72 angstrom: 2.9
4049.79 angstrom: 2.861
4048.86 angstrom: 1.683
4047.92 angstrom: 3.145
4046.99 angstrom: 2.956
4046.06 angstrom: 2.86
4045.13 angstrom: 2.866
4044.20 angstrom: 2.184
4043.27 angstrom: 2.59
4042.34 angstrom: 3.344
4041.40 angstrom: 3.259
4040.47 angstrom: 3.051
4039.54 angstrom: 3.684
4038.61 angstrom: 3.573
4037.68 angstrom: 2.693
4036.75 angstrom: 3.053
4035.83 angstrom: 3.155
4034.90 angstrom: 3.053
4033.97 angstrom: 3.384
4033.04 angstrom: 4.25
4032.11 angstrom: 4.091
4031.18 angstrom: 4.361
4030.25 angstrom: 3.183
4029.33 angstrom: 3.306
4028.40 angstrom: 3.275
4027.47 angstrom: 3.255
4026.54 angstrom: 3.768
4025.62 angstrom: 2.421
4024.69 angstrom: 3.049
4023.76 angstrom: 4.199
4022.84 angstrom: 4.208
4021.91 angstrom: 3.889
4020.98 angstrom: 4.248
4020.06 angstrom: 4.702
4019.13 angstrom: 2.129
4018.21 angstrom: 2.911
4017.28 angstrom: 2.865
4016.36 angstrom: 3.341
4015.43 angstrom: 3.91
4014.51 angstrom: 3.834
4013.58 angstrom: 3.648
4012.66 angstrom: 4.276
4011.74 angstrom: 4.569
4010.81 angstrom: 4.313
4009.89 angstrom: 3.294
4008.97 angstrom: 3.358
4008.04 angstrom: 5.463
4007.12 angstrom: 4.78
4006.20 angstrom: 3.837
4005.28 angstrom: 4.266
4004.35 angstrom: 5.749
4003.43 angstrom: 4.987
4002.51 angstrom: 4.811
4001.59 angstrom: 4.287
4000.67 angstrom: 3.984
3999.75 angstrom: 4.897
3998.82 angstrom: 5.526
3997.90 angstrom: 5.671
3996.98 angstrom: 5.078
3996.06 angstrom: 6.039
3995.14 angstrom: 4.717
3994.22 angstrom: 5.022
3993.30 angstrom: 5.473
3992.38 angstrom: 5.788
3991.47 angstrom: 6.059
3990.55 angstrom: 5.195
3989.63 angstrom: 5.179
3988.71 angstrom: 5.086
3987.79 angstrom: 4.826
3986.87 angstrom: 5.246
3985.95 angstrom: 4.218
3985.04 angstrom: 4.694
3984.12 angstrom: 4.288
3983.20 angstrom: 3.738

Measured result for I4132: 6.0 angstrom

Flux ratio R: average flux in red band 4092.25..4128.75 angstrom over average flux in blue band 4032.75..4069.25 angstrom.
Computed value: 0.90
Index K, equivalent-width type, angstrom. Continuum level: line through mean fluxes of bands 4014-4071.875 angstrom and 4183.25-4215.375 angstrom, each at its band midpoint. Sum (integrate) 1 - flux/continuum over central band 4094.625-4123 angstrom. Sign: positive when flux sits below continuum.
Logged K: 1.7 angstrom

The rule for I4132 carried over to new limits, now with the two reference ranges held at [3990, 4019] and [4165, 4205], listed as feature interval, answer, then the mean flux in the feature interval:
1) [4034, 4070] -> 9.5 angstrom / 3.01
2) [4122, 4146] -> 4.0 angstrom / 2.76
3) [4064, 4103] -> 8.7 angstrom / 2.95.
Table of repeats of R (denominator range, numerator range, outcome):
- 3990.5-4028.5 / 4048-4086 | 0.70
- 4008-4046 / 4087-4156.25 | 0.80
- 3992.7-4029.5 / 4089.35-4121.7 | 0.66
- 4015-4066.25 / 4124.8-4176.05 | 0.86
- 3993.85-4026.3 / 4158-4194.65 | 0.67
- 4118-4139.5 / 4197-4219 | 0.93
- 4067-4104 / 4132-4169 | 0.93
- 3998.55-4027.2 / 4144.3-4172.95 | 0.70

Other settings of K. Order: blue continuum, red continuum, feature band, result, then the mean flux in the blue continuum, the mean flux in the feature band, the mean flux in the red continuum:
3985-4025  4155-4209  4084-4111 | 6.3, 4.49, 2.76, 2.77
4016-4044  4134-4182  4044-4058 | 2.0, 3.4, 2.82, 2.79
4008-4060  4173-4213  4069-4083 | 0.6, 3.32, 3.02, 2.74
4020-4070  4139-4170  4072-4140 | 3.1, 3.2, 2.85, 2.81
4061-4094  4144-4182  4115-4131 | -0.4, 3.01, 2.97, 2.8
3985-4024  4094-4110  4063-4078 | 1.1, 4.52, 3.06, 2.74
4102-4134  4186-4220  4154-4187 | -1.8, 2.79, 2.87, 2.67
